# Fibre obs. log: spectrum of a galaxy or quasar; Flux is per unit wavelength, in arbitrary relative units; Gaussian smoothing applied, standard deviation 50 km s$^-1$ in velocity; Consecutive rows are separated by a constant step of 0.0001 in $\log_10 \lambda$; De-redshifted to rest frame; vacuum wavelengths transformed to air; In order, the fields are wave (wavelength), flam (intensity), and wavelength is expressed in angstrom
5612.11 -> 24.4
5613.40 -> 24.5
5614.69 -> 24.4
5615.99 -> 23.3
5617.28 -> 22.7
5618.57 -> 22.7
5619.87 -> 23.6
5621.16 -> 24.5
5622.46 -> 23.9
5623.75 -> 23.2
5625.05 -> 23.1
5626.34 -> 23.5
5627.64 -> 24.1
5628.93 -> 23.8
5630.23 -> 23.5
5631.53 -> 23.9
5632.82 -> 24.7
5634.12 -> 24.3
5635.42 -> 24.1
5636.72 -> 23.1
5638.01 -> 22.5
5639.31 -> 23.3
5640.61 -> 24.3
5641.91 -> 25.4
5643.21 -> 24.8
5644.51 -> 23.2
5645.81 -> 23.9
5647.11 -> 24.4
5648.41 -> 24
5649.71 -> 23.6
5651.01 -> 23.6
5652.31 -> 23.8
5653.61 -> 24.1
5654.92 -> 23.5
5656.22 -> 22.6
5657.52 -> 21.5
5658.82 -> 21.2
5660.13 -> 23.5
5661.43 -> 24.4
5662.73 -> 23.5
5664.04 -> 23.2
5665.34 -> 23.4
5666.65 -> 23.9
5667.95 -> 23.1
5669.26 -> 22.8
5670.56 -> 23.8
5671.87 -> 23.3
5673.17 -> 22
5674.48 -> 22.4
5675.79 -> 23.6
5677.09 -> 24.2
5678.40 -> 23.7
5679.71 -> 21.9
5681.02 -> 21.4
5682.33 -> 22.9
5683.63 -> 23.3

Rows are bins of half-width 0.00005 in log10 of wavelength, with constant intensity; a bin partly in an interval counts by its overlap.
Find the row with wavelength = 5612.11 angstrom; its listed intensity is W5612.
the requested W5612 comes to 24.4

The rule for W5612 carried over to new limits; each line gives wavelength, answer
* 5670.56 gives 23.8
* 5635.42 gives 24.1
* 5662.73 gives 23.5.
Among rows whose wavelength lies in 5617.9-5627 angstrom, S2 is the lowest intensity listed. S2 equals 22.7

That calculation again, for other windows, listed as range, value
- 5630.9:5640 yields 22.5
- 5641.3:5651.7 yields 23.2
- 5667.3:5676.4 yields 22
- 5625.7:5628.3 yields 23.5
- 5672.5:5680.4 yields 21.9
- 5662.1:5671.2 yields 22.8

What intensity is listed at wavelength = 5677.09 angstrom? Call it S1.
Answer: 24.2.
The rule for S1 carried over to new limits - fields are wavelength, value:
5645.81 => 23.9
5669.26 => 22.8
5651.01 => 23.6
